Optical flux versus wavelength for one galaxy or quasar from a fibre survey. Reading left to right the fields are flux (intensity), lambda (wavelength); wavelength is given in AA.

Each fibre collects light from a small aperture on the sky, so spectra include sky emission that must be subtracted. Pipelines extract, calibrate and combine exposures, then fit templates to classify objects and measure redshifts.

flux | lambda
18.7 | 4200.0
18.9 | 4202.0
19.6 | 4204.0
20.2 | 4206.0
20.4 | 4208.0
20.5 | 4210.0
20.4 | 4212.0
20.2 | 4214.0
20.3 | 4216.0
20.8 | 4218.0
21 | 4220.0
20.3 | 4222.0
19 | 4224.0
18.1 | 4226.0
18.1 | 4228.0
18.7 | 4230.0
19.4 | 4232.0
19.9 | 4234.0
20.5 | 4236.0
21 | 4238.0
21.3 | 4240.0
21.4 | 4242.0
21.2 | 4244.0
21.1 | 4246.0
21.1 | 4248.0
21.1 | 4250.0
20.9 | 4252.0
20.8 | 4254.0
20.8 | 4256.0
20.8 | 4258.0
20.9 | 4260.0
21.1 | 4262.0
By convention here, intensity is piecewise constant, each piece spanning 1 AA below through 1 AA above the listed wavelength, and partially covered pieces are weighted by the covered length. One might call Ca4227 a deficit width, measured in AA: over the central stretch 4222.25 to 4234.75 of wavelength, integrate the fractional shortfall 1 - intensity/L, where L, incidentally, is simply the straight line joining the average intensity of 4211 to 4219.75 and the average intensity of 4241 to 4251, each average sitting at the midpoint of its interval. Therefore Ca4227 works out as 1.1 AA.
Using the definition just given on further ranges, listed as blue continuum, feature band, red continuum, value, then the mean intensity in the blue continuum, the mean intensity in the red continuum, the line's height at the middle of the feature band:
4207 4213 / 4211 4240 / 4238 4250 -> 1.24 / 20.4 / 21.2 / 20.8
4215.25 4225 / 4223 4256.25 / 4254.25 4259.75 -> 0.52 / 20.3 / 20.8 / 20.6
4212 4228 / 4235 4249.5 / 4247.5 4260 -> -0.37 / 19.9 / 20.9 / 20.6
